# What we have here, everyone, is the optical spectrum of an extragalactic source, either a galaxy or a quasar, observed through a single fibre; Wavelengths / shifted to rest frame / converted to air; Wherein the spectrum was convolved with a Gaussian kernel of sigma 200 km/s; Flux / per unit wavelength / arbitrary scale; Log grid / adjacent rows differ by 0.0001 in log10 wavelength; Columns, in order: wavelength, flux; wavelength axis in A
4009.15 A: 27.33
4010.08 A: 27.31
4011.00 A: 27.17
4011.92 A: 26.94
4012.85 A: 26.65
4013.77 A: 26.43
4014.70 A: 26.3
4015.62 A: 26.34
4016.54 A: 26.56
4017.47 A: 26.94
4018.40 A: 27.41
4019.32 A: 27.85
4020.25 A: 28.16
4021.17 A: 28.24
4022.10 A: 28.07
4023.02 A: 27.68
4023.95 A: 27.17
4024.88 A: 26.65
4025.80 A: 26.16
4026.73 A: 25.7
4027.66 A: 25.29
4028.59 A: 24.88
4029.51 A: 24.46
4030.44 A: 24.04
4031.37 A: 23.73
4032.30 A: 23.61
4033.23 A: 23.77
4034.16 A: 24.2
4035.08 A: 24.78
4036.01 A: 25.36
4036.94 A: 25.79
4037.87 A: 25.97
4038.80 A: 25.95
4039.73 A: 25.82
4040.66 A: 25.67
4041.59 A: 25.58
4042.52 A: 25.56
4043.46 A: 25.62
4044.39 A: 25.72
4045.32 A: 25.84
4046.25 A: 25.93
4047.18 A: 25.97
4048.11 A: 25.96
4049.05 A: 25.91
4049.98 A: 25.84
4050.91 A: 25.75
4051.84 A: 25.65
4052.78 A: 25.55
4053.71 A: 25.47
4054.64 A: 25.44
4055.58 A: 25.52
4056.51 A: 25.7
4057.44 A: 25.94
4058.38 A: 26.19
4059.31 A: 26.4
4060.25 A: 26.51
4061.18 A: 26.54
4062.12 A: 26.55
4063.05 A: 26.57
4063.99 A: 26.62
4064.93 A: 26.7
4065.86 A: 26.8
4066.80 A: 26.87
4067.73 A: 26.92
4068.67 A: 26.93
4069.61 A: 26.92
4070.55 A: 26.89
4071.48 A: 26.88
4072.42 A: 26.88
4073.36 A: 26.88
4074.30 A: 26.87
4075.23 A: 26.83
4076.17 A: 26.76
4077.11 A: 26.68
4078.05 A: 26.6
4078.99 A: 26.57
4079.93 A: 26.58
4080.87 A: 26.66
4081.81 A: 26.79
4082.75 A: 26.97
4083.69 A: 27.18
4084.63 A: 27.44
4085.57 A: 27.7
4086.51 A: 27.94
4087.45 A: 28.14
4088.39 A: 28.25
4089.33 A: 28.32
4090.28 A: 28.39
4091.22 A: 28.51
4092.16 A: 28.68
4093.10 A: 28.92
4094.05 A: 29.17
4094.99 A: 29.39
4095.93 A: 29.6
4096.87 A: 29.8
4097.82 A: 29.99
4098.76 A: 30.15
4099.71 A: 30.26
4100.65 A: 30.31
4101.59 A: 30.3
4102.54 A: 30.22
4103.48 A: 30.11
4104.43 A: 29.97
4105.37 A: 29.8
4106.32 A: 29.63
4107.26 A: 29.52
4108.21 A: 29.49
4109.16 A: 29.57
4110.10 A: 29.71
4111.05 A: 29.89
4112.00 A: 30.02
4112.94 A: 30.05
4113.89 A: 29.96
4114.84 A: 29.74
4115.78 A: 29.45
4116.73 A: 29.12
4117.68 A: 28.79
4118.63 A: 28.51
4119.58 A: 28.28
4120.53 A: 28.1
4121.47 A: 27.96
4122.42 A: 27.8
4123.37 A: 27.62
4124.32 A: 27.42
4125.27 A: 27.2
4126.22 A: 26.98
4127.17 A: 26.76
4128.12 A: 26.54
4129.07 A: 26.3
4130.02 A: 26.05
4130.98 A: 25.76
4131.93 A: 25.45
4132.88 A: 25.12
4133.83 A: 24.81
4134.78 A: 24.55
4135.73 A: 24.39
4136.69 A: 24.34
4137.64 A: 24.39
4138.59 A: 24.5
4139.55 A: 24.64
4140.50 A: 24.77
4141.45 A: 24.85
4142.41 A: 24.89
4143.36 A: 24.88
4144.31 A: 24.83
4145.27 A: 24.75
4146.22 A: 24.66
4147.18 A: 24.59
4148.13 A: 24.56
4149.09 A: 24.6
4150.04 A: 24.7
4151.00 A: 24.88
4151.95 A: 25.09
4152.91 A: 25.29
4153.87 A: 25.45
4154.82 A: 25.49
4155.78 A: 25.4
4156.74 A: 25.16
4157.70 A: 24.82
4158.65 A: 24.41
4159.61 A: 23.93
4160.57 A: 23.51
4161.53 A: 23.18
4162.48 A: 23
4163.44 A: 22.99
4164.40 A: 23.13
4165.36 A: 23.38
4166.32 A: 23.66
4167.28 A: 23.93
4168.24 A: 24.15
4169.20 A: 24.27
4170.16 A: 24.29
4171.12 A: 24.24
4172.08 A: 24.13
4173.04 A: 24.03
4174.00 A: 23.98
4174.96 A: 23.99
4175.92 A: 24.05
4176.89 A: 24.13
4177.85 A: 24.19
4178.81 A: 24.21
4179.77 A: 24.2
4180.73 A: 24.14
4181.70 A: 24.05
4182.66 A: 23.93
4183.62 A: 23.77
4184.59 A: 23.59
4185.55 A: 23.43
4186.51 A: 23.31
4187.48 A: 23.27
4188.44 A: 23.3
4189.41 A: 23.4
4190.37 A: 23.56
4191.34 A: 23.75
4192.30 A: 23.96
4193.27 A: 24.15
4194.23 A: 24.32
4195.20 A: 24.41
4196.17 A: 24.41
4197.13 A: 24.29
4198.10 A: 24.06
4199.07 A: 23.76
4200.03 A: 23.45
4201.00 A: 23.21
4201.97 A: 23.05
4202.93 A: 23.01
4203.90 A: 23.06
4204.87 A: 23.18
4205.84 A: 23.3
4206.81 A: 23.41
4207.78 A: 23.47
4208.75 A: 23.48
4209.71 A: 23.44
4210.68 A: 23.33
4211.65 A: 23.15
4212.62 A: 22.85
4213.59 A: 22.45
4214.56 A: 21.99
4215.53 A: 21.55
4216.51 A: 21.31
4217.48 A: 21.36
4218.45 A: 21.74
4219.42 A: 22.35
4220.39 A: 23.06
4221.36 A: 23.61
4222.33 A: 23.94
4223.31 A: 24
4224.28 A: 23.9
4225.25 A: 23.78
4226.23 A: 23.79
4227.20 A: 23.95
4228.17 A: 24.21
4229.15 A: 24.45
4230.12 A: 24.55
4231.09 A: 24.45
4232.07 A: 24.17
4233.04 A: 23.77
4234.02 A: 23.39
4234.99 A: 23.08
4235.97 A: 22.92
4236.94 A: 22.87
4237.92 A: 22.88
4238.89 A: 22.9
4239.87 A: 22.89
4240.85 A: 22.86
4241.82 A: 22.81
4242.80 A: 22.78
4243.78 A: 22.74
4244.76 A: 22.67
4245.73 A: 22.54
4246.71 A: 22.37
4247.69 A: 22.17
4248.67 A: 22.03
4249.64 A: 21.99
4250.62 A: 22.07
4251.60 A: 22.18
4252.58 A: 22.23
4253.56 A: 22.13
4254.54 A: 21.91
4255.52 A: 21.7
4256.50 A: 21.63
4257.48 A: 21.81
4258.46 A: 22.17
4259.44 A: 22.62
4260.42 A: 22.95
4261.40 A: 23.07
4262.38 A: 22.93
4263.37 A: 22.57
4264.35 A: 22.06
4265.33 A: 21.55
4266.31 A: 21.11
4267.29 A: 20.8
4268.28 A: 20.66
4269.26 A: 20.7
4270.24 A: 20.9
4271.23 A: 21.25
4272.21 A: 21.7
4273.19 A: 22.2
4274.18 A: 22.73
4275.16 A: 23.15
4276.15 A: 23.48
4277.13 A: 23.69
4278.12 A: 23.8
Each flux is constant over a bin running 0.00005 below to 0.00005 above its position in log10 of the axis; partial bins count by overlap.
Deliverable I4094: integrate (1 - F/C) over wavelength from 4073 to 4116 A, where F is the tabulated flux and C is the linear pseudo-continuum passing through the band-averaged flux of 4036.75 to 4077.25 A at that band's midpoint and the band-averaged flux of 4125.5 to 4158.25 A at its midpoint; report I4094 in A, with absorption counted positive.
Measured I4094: -5.0 A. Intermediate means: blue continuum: 26.2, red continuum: 25.1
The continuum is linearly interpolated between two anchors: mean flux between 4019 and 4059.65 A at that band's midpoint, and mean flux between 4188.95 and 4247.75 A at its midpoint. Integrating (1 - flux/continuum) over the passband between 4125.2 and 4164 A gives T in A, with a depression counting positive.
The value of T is -1.0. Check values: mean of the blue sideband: 25.8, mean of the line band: 24.9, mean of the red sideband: 23.3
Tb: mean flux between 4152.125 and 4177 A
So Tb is 24.2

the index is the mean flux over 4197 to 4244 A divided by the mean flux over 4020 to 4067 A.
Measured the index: 0.9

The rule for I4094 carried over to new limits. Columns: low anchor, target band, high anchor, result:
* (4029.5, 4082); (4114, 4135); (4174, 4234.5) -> -2.0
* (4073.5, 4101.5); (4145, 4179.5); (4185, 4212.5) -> 1.1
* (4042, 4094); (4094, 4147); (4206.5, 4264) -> -4.4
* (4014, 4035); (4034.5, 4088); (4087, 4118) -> 2.5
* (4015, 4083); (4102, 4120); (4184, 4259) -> -3.2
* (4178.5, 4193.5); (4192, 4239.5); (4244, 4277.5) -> -0.6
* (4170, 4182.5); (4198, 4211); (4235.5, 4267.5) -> 0.1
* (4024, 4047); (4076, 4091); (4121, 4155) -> -1.2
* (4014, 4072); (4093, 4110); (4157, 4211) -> -3.2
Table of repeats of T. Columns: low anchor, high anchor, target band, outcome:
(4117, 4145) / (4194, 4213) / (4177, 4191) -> 0.3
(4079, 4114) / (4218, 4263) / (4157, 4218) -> 3.8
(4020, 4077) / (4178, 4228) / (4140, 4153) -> -0.2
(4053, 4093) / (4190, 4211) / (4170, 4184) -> 0.1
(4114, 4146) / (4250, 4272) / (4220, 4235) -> -0.6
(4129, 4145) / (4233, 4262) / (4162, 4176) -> 0.2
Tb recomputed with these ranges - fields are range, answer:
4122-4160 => 25.3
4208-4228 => 23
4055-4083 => 26.6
